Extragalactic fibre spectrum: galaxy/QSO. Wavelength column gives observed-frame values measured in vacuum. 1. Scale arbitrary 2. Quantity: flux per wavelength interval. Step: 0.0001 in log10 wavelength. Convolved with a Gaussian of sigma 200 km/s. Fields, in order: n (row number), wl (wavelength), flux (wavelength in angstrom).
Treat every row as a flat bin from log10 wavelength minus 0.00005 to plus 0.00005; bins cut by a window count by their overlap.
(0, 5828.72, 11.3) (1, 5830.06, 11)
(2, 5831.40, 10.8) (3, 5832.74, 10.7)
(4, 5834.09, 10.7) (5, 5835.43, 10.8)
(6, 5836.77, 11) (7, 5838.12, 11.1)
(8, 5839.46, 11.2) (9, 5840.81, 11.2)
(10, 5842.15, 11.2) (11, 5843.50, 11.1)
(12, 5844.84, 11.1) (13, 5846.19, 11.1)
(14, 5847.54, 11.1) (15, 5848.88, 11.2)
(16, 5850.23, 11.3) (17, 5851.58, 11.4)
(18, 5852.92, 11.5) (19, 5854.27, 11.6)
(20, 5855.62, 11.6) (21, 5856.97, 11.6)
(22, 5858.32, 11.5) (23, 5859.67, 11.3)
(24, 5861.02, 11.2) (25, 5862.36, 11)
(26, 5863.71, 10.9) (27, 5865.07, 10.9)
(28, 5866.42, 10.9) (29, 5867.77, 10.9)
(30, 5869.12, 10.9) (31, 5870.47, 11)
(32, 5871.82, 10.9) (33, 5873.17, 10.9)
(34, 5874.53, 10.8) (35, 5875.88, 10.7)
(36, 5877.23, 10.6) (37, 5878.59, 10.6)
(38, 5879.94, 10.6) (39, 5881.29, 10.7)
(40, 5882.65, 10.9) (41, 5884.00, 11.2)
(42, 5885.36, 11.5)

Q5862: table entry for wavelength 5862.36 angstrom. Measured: 11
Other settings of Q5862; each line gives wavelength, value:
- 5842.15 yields 11.2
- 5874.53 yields 10.8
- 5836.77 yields 11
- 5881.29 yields 10.7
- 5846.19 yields 11.1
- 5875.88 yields 10.7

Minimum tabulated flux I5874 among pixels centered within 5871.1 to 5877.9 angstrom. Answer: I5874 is 10.6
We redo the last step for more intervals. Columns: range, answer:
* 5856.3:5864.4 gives 10.9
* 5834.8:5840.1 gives 10.8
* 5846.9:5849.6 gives 11.1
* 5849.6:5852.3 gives 11.3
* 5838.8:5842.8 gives 11.2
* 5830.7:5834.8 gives 10.7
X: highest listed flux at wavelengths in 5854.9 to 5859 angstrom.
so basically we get 11.6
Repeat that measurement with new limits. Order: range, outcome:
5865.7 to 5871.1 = 11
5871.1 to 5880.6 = 10.9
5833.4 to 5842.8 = 11.2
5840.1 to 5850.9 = 11.3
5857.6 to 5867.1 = 11.5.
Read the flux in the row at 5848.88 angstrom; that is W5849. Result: 11.2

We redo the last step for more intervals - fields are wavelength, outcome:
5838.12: 11.1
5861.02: 11.2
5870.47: 11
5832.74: 10.7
